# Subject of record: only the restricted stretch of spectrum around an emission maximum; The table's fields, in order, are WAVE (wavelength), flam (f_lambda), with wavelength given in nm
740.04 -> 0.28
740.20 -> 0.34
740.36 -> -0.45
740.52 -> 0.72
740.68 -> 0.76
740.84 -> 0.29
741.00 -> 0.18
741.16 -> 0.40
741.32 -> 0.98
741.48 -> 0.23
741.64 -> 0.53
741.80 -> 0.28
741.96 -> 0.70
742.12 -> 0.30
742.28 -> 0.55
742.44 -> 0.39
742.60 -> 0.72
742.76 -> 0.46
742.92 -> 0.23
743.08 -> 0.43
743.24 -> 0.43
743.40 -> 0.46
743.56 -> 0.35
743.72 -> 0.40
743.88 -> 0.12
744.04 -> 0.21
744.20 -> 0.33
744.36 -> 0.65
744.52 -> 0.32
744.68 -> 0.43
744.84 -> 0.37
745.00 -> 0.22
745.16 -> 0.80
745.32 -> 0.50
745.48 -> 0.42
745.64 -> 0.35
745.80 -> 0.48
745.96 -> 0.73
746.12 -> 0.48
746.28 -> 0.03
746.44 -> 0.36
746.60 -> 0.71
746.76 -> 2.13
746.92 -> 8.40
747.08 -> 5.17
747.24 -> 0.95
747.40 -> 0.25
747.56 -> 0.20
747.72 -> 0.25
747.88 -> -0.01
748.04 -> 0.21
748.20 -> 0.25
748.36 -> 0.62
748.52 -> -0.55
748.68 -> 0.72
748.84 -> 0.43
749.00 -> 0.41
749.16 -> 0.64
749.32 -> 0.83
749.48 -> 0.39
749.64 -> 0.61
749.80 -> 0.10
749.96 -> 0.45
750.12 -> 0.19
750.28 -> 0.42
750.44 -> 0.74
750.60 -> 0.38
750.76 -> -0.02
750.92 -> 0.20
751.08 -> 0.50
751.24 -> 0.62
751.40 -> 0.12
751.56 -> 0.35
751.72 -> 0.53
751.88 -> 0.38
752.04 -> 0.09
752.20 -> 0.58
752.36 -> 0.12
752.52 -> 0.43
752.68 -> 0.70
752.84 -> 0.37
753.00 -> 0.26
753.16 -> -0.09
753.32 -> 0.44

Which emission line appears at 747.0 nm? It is Halpha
